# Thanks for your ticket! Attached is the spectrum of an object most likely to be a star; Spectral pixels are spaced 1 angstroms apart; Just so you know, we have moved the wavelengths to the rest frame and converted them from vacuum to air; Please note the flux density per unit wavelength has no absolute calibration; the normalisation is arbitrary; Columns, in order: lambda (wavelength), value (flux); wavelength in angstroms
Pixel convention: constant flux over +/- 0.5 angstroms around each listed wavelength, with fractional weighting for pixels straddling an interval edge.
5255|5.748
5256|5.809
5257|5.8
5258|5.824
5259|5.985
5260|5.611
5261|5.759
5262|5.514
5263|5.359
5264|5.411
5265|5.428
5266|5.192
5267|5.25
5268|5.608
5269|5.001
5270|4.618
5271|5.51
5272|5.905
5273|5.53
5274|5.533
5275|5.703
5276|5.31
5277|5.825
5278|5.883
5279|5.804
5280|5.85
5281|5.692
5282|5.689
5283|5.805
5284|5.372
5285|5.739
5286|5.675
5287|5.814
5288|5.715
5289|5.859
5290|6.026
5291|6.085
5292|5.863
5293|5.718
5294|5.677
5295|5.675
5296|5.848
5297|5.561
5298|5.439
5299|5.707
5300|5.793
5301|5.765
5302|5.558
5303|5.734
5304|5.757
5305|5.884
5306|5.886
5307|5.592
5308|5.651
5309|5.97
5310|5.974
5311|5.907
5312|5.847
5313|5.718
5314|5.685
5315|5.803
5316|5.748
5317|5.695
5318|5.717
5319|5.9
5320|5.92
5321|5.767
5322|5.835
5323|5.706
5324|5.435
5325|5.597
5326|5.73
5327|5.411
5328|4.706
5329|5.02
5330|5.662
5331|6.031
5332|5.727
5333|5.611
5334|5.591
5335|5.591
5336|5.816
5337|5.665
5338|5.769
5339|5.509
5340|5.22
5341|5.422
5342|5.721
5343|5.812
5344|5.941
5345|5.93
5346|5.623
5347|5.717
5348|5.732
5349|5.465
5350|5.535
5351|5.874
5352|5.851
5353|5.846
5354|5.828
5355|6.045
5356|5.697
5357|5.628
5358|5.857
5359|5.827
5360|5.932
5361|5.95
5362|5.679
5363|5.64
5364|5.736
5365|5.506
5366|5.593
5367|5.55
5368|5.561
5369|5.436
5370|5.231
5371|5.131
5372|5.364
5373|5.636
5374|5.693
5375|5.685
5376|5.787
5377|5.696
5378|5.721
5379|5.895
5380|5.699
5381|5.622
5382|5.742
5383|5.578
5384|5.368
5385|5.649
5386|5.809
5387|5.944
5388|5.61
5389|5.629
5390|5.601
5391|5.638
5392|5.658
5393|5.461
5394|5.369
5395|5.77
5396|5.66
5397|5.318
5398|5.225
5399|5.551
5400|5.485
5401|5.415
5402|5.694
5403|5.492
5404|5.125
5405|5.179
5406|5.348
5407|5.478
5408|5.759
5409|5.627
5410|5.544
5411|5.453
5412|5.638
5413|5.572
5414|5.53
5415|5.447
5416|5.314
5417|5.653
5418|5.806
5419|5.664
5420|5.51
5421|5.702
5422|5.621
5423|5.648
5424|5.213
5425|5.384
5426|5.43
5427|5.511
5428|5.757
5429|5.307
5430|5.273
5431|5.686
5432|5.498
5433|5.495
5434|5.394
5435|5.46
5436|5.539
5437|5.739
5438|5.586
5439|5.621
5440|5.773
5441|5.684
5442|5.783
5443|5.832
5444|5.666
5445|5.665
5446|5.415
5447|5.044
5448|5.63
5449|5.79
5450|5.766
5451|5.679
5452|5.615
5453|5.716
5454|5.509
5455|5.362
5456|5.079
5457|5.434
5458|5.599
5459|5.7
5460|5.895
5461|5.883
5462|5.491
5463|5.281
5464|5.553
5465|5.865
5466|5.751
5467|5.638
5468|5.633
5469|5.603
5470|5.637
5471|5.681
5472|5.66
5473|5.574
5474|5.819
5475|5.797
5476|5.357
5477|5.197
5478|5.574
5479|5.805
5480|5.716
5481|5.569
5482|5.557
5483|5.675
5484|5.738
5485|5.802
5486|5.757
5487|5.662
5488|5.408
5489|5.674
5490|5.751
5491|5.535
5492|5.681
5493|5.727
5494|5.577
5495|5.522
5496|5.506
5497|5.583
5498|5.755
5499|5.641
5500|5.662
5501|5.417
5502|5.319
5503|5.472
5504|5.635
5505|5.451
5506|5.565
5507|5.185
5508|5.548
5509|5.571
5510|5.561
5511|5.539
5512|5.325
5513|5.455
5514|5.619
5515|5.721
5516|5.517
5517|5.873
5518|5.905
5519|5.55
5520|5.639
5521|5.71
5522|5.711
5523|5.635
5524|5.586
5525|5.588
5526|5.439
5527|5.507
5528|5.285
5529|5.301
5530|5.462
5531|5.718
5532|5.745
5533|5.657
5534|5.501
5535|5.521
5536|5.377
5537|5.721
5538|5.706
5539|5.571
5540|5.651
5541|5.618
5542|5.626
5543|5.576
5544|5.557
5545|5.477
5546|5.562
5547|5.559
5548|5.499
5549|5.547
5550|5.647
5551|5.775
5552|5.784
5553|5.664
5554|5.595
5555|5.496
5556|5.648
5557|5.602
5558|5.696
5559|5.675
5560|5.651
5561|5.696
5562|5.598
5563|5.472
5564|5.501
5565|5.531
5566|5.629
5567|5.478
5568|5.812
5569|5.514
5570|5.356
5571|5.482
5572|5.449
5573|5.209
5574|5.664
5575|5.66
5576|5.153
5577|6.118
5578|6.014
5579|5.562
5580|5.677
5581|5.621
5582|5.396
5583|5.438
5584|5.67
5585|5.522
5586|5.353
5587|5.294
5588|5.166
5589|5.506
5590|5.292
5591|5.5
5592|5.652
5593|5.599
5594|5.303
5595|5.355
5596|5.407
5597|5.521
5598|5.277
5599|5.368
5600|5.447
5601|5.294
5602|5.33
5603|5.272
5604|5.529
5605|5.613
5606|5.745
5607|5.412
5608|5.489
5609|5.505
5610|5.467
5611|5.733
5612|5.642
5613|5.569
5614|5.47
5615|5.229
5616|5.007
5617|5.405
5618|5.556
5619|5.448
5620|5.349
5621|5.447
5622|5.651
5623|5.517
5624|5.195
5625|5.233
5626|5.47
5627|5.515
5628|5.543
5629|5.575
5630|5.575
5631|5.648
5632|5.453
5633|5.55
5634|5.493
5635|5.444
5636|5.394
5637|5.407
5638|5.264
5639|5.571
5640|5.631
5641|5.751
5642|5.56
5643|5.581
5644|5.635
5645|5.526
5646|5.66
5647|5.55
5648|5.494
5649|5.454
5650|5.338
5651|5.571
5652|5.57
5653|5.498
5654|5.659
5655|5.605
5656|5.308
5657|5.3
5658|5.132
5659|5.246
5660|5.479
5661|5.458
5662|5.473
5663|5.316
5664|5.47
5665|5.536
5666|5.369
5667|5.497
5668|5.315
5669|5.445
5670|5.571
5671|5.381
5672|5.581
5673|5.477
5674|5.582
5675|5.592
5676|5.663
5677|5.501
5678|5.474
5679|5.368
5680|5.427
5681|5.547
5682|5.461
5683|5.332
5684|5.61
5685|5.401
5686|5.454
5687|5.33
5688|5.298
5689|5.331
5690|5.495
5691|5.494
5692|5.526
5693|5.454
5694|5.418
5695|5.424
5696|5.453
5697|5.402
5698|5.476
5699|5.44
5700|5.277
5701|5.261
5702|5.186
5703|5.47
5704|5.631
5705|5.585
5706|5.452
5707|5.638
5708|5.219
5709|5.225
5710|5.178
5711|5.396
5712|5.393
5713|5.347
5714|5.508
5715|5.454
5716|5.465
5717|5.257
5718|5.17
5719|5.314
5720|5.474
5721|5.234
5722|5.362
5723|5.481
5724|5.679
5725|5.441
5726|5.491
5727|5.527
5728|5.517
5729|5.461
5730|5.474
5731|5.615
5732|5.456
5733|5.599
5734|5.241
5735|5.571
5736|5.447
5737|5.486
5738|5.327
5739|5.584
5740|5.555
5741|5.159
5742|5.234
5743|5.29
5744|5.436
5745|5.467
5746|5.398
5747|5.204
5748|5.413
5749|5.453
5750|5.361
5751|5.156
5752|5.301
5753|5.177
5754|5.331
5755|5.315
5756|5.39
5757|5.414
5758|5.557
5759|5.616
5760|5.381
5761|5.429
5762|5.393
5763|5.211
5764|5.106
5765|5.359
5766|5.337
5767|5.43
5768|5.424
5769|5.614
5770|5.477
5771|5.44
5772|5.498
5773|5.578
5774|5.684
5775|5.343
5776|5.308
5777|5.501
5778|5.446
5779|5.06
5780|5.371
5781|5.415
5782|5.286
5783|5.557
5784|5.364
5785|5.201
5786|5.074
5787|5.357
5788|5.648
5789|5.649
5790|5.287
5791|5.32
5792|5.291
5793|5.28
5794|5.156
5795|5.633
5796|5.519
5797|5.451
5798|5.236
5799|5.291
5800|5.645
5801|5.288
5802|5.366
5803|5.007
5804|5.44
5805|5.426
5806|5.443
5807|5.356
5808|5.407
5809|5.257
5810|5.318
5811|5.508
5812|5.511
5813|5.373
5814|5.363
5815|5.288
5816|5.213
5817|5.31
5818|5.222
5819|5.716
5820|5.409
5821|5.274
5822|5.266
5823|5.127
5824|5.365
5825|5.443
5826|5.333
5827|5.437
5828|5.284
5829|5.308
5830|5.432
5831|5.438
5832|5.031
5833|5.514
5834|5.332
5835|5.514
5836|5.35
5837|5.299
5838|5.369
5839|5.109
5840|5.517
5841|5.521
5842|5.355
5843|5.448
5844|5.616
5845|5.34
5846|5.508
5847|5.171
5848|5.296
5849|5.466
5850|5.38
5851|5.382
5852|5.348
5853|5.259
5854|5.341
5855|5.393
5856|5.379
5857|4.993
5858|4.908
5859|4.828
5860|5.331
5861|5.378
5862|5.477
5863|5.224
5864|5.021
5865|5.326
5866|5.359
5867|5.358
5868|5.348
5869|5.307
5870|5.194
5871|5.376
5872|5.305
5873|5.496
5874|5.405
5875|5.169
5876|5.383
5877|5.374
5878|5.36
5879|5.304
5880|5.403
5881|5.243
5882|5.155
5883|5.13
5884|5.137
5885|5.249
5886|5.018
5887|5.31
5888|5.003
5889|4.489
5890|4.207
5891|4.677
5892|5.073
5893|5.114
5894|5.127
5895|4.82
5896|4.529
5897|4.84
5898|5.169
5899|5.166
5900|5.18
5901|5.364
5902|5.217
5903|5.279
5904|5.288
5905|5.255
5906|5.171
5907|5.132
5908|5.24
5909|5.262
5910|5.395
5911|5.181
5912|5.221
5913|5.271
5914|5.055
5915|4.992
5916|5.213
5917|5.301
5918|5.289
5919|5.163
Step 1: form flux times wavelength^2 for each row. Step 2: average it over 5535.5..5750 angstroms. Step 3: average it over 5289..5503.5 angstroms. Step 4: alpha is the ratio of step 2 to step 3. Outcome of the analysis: 1.1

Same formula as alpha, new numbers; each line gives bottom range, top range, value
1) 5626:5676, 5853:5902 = 1.02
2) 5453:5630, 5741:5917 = 1.06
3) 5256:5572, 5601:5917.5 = 1.08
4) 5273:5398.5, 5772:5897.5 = 1.12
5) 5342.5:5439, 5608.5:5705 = 1.07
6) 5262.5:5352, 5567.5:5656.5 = 1.09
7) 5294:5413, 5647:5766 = 1.09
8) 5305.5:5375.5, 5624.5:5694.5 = 1.08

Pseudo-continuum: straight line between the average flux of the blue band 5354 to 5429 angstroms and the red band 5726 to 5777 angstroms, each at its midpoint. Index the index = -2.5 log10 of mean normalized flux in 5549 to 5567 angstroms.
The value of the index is -0.022 mag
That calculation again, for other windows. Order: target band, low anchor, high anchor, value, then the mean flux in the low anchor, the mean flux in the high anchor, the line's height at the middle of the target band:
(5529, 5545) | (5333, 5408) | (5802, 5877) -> -0.01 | 5.62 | 5.33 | 5.52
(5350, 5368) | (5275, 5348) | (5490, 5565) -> -0.01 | 5.7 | 5.58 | 5.68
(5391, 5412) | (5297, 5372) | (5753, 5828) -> 0.03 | 5.68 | 5.38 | 5.63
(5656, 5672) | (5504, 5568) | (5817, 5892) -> 0.01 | 5.58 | 5.28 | 5.46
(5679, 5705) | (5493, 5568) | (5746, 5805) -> 0.00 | 5.58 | 5.38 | 5.45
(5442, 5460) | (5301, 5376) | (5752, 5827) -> 0.01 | 5.68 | 5.38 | 5.6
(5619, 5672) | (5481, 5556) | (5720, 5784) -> 0.00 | 5.59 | 5.41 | 5.49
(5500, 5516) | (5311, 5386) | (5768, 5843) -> 0.01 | 5.66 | 5.38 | 5.56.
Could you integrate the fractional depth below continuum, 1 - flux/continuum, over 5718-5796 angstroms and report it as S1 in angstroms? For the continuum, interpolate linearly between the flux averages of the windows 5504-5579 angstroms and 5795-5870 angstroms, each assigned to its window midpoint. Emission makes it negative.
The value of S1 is 0.04 angstroms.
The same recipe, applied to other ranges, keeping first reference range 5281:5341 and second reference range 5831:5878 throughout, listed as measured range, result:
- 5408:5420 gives 0.1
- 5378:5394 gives 0.0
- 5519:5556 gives -0.3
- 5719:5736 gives -0.2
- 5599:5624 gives 0.2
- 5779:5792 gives 0.0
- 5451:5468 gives 0.0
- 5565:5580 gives -0.2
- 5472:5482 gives 0.0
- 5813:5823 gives 0.0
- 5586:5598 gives 0.2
